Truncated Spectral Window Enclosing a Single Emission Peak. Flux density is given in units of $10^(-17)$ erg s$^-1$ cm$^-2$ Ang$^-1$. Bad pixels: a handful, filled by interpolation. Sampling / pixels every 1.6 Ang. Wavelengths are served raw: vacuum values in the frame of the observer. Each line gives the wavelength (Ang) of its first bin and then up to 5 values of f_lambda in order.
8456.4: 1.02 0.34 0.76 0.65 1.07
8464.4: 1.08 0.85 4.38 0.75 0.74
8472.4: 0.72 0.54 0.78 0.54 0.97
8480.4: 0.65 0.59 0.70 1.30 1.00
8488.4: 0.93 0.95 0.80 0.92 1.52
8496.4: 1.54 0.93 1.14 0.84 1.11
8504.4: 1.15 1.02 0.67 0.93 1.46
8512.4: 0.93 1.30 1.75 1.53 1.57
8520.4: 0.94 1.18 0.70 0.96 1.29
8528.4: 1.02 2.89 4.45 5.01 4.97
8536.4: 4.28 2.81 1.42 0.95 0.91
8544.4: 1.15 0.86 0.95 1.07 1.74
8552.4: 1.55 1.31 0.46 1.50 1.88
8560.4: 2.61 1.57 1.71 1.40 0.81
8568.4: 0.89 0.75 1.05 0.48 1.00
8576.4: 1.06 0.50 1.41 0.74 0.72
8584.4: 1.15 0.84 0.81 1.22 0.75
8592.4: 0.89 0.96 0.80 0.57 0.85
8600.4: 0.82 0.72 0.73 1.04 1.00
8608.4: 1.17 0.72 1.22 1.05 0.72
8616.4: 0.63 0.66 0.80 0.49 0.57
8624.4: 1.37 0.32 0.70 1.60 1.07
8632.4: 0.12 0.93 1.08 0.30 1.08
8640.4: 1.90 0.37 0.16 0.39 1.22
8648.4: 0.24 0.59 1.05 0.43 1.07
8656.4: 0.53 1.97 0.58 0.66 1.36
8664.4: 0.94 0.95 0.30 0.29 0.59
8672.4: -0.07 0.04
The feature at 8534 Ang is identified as H-alpha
